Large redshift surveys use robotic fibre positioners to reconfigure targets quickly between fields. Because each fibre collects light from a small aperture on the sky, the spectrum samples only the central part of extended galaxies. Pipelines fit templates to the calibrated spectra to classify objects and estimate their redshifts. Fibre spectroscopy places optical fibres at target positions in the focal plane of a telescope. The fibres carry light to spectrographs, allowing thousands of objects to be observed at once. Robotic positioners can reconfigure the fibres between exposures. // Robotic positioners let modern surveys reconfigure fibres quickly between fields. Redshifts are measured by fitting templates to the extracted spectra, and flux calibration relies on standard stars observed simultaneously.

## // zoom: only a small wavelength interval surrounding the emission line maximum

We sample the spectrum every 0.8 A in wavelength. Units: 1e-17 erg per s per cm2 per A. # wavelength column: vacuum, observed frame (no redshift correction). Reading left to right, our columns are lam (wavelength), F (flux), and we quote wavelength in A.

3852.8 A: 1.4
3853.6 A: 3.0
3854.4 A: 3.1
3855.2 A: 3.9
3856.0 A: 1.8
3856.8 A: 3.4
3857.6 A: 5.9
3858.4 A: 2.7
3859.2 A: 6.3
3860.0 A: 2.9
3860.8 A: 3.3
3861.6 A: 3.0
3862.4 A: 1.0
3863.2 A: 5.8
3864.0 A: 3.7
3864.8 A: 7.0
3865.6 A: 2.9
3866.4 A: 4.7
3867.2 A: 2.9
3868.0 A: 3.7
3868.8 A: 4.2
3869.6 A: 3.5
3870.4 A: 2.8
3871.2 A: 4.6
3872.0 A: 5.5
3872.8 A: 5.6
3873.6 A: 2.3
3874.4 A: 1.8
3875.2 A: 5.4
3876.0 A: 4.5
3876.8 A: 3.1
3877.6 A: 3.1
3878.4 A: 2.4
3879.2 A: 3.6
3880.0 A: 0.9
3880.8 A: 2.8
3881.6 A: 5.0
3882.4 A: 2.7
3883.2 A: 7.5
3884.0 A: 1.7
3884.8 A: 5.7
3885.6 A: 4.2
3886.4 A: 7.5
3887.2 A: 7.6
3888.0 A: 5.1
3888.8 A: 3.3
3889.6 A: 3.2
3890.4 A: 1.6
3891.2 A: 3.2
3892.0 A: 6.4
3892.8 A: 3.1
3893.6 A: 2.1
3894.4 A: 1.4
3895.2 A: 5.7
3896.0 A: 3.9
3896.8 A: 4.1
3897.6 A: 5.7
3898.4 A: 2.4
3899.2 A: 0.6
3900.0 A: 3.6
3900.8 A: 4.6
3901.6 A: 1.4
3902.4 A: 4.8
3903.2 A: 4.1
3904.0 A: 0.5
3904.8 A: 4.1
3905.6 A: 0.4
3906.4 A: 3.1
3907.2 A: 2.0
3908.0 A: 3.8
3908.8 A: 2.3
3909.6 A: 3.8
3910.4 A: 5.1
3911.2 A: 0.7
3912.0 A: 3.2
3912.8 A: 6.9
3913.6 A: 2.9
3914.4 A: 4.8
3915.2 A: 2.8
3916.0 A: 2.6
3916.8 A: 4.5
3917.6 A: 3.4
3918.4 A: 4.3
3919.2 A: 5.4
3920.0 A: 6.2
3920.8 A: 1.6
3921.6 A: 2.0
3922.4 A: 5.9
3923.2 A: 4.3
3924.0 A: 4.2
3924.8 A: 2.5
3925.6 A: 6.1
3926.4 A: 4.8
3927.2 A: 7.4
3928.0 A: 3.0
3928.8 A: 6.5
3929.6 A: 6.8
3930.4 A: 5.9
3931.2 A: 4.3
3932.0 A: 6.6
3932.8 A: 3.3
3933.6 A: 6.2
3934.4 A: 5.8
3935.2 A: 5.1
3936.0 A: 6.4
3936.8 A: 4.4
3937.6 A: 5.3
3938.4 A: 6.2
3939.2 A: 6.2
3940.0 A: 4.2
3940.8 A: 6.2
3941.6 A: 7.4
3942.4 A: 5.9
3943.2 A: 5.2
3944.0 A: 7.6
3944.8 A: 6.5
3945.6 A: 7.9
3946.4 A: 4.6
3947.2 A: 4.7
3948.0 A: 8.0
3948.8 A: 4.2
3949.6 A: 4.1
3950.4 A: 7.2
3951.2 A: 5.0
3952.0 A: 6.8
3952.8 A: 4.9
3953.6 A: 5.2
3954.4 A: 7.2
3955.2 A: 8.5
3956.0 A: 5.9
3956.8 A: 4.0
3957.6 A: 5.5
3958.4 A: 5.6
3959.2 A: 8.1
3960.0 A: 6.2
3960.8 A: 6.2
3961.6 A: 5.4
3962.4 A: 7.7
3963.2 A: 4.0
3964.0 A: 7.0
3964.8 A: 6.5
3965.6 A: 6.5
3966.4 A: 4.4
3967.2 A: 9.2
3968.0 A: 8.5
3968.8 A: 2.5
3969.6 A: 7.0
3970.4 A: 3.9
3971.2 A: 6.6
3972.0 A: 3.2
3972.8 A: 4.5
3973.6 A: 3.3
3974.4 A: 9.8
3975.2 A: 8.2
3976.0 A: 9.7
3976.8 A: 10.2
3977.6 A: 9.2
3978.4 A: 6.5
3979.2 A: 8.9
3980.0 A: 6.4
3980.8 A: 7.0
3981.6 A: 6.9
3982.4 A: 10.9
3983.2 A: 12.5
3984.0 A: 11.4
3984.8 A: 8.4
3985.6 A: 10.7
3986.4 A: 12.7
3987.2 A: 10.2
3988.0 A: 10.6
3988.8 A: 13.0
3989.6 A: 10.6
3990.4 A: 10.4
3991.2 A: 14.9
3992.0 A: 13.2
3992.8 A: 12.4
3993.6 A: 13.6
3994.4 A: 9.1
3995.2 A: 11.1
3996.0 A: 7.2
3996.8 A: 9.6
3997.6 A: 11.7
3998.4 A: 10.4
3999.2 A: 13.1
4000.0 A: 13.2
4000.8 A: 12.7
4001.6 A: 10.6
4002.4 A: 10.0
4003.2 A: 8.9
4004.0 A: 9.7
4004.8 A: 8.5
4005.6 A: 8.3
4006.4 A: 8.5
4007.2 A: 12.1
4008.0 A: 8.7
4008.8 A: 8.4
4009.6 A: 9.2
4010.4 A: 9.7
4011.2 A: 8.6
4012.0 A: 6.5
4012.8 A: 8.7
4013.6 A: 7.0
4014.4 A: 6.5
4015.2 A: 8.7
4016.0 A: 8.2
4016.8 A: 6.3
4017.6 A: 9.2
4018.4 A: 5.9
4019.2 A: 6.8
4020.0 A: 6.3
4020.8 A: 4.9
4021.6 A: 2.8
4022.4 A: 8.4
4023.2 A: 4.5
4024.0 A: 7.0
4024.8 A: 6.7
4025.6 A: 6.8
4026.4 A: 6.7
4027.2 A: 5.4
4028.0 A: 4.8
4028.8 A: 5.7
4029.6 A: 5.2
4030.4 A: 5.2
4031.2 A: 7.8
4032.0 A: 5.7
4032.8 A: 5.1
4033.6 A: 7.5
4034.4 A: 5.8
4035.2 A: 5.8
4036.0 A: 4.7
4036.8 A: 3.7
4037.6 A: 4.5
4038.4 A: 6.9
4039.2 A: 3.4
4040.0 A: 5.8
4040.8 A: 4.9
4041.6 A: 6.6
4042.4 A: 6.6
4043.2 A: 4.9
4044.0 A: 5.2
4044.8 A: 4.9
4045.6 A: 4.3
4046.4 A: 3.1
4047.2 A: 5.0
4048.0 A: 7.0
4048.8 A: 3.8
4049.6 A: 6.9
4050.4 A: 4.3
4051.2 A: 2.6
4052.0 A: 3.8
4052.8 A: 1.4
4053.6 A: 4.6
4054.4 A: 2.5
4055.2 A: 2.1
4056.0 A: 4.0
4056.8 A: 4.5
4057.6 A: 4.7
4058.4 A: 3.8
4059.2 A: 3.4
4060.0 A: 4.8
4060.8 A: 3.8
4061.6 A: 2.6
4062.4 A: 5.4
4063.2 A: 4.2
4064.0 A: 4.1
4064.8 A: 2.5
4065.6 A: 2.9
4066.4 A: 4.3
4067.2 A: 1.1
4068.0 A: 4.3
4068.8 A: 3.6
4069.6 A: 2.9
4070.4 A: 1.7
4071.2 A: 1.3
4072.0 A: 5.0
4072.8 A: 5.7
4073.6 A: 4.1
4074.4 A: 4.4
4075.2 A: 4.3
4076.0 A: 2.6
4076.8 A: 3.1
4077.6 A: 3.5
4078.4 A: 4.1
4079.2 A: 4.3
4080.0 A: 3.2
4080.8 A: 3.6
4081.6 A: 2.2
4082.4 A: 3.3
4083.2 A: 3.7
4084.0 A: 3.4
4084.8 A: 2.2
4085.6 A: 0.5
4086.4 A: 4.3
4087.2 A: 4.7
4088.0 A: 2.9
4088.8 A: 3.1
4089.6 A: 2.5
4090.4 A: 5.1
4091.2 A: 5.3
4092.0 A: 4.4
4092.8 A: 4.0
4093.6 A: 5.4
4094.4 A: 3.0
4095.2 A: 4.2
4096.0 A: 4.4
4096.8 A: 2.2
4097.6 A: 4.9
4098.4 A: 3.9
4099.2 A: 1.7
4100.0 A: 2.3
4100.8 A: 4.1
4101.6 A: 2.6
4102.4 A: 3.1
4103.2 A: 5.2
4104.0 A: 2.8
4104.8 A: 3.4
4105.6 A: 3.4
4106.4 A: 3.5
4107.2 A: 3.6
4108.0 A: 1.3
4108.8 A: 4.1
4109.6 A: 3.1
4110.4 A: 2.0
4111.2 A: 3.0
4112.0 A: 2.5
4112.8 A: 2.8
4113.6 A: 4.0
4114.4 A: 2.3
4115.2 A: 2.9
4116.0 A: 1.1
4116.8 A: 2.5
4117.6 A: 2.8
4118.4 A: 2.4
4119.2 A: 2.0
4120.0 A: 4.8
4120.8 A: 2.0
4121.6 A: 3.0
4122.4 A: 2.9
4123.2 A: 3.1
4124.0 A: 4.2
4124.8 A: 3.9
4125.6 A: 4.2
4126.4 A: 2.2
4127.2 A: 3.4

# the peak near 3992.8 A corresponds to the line C IV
